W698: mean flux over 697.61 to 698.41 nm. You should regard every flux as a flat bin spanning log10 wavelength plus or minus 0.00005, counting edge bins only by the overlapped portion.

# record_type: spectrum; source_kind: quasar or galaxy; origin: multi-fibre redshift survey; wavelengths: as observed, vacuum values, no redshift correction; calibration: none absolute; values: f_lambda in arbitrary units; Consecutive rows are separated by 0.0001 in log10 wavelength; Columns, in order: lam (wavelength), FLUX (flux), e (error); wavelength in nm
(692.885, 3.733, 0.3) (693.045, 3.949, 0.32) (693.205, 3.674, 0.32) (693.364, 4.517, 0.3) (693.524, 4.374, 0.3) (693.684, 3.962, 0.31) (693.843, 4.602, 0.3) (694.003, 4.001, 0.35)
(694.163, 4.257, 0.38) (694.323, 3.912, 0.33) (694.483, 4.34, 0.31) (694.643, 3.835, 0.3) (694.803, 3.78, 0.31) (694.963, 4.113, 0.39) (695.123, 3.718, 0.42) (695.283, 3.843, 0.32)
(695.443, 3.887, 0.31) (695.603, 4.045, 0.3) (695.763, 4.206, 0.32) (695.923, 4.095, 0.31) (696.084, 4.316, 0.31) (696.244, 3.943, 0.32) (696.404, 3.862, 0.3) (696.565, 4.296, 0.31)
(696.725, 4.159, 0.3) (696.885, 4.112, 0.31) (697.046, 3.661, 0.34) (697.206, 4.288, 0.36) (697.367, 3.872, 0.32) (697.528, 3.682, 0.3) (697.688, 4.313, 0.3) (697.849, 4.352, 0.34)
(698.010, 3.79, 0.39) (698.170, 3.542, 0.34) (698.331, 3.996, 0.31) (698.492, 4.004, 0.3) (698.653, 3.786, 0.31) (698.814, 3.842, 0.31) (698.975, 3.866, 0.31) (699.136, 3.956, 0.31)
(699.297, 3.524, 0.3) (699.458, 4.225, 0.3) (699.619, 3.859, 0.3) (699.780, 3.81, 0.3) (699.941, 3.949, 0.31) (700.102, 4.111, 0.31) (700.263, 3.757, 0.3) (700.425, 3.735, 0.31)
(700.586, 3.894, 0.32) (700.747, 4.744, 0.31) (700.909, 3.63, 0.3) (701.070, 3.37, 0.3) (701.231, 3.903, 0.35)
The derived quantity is 4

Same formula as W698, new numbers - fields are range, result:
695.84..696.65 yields 4.1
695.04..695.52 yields 3.82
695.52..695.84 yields 4.13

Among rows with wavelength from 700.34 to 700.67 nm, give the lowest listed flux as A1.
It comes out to 3.735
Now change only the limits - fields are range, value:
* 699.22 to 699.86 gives 3.524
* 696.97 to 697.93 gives 3.661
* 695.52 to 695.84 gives 4.045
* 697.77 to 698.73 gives 3.542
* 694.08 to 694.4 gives 3.912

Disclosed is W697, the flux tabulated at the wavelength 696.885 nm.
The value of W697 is 4.112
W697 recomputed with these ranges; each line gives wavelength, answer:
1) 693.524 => 4.374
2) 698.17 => 3.542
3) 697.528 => 3.682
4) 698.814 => 3.842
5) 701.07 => 3.37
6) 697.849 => 4.352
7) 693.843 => 4.602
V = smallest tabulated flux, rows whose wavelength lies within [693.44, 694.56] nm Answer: 3.912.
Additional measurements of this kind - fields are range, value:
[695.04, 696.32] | 3.718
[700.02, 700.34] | 3.757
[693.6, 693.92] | 3.962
